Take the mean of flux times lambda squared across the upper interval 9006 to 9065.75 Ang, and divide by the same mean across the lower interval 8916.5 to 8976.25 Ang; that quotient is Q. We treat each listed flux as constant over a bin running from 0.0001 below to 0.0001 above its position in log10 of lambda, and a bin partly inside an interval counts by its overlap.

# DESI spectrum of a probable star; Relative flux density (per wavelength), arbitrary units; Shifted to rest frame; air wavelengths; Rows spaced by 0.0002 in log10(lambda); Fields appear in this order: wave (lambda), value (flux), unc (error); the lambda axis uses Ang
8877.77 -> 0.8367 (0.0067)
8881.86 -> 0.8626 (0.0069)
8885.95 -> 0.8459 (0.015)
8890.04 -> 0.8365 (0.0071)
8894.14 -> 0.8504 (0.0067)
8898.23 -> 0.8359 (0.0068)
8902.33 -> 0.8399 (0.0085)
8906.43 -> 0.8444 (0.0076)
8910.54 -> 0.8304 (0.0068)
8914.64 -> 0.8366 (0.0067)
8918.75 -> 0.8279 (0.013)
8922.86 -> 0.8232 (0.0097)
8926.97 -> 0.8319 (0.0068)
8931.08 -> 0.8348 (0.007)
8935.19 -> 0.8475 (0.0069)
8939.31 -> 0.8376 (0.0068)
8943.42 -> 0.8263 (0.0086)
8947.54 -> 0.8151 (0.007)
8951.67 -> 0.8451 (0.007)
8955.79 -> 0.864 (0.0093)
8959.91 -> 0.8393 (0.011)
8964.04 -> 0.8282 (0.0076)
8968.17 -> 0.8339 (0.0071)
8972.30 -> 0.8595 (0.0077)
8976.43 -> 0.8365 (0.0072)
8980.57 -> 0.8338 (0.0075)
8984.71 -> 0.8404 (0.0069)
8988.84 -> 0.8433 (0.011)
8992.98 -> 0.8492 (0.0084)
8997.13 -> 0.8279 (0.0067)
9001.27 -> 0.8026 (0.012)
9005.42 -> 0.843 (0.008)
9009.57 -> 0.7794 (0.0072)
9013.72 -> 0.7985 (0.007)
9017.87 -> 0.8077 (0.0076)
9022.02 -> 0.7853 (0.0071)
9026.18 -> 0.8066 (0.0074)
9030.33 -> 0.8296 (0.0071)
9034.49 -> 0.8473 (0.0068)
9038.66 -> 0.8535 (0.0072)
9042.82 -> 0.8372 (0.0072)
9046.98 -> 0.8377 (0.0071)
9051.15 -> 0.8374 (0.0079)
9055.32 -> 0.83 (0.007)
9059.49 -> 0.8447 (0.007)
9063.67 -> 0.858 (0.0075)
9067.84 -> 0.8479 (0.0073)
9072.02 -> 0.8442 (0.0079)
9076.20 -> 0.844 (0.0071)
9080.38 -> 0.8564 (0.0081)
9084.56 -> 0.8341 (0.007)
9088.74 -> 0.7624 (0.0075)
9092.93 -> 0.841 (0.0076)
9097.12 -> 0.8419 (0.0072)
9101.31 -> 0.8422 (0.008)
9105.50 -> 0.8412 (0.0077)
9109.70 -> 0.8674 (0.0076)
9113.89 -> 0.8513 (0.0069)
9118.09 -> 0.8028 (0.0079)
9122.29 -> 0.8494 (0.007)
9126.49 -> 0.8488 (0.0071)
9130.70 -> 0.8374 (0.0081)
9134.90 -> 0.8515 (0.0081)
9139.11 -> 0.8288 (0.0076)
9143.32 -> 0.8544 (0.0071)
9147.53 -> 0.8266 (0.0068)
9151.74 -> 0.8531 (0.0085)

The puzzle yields 1.0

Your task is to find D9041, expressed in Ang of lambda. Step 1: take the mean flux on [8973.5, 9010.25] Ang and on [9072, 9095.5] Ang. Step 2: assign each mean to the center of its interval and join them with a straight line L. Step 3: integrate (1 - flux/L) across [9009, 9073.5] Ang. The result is 0.10 Ang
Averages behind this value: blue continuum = 0.831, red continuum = 0.829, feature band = 0.829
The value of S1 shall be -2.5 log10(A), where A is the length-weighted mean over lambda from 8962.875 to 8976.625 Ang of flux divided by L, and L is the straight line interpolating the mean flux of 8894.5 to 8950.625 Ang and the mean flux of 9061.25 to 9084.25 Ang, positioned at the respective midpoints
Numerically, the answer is 0.00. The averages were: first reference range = 0.834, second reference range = 0.849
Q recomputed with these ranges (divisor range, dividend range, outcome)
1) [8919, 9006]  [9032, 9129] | 1.03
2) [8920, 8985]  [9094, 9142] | 1.04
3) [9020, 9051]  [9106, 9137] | 1.04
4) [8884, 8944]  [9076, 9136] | 1.04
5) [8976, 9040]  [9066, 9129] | 1.04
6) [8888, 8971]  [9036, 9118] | 1.04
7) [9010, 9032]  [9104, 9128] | 1.07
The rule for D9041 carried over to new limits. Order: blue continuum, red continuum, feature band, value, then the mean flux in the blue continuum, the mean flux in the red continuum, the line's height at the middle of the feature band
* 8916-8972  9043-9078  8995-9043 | 1.3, 0.836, 0.843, 0.84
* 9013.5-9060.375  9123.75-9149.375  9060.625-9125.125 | -0.3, 0.827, 0.842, 0.835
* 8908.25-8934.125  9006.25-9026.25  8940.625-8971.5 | -0.7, 0.831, 0.797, 0.819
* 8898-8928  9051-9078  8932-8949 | 0.1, 0.833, 0.844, 0.835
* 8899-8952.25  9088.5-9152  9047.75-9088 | -0.2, 0.833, 0.839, 0.838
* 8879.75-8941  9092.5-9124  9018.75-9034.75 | 0.5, 0.839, 0.842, 0.841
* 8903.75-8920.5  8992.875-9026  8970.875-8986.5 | -0.5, 0.835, 0.809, 0.817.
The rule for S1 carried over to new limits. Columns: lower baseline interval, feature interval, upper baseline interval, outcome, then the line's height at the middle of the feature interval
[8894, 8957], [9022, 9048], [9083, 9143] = 0.01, 0.836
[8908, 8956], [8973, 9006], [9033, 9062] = 0.00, 0.837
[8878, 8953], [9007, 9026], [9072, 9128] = 0.06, 0.837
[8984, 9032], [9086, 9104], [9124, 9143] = 0.02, 0.835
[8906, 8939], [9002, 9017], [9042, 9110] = 0.04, 0.837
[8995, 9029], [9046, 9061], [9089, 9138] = -0.02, 0.82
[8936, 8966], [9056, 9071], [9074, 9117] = -0.01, 0.837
